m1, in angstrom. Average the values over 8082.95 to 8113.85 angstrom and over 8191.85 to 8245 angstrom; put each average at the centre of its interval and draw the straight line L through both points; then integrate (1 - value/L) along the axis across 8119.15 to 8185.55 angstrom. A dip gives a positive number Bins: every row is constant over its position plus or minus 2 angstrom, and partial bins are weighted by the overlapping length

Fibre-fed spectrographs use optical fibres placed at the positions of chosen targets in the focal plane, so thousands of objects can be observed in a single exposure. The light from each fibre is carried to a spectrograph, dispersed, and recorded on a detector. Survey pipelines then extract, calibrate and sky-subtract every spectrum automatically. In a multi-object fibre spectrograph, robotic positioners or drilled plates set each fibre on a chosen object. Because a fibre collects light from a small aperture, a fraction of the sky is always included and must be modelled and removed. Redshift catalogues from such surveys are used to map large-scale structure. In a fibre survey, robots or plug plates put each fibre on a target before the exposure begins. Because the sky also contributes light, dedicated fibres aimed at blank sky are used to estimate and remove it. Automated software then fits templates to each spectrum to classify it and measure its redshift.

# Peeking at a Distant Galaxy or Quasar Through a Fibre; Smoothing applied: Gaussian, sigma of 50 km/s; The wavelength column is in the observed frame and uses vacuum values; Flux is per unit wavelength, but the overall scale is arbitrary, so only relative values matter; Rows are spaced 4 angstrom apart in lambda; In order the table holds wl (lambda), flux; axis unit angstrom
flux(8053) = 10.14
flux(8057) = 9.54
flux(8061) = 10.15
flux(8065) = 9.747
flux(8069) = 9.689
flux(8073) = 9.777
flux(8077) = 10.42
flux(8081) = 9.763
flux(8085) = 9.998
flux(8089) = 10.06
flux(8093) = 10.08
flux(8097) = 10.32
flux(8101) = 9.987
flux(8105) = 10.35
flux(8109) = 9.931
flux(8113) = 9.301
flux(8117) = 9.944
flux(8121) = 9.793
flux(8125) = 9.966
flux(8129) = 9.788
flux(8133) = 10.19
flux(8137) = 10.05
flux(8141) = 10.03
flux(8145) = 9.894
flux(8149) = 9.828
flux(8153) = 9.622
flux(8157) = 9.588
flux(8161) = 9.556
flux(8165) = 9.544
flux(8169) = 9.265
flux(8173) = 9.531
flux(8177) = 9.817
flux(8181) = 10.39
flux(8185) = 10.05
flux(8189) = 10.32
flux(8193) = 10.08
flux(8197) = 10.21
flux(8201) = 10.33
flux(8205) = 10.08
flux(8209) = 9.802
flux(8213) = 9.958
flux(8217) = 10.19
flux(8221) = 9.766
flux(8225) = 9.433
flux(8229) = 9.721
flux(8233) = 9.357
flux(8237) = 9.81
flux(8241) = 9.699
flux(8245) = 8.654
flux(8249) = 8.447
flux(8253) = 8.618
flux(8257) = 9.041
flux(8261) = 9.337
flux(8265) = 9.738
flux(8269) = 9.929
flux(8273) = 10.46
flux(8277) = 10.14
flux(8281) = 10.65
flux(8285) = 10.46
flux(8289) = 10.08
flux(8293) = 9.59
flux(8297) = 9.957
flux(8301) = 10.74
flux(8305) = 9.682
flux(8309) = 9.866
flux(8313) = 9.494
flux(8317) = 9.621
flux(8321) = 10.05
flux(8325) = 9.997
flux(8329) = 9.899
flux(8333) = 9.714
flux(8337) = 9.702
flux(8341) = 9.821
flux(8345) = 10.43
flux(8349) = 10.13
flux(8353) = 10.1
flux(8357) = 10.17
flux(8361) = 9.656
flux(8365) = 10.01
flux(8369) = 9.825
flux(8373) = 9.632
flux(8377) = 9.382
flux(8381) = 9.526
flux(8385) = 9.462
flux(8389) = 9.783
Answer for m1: 0.8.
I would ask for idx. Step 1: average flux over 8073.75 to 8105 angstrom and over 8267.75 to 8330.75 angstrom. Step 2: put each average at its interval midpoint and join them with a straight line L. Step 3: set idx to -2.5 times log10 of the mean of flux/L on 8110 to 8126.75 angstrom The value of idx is 0.04 mag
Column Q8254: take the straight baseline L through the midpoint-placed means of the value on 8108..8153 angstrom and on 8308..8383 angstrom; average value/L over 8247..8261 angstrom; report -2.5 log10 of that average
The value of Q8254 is 0.12 mag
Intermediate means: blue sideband 9.87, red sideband 9.84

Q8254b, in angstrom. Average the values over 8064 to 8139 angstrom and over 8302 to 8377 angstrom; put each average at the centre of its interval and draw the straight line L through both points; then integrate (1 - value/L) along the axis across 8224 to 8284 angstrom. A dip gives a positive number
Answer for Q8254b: 2.1 angstrom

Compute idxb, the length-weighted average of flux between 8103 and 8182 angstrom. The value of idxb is 9.81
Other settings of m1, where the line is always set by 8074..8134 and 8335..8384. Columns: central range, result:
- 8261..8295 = -0.6 angstrom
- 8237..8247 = 0.6 angstrom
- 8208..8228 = 0.2 angstrom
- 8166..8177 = 0.5 angstrom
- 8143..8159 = 0.4 angstrom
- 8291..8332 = 0.0 angstrom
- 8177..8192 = -0.4 angstrom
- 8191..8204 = -0.3 angstrom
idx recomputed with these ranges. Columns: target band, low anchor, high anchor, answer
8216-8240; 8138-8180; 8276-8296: 0.03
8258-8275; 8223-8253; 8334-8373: -0.04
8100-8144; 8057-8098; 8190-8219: 0.01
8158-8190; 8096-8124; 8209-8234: 0.01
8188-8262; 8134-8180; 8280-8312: 0.03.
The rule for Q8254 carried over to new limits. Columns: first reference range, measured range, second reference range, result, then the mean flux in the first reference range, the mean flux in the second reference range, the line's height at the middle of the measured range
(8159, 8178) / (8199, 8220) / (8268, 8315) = -0.038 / 9.53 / 10.1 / 9.72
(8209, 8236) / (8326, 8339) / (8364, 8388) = -0.014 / 9.74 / 9.63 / 9.66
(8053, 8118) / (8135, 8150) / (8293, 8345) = -0.003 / 9.95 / 9.89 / 9.93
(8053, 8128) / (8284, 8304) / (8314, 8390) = -0.029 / 9.94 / 9.83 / 9.86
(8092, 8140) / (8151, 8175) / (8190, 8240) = 0.047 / 9.97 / 9.9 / 9.94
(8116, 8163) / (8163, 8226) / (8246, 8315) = -0.013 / 9.85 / 9.76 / 9.82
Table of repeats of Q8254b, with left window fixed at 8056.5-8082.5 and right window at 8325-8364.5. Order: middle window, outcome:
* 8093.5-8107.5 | -0.42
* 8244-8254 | 1.39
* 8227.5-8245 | 0.71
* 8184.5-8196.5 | -0.30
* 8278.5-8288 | -0.51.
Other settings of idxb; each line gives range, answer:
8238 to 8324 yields 9.73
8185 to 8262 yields 9.64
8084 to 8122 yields 9.98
